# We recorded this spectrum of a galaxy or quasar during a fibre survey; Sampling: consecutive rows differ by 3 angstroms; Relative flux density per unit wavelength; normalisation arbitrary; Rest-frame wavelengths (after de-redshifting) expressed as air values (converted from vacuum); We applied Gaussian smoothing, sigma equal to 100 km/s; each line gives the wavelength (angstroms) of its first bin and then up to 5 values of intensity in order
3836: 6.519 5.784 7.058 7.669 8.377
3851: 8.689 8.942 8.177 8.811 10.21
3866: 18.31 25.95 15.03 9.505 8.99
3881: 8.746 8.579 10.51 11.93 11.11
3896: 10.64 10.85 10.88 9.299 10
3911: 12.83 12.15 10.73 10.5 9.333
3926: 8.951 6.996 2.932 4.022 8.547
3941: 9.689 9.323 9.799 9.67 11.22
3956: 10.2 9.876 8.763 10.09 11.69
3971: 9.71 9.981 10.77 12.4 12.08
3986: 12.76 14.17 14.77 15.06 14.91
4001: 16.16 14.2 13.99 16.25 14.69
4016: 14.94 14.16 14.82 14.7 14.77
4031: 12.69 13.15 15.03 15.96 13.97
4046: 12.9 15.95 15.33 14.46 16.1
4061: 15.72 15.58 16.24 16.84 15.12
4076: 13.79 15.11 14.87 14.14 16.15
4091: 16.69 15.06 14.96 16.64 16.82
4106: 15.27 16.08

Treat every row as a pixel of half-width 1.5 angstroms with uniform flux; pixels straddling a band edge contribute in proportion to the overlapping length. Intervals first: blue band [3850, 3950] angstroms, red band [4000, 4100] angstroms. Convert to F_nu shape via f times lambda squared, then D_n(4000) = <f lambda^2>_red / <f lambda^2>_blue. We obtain 1.6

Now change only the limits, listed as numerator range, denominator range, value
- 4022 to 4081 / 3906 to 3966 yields 1.70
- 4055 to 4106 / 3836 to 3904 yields 1.64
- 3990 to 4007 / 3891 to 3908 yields 1.49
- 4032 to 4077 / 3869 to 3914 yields 1.46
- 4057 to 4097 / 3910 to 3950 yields 1.87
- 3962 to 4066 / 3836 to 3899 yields 1.42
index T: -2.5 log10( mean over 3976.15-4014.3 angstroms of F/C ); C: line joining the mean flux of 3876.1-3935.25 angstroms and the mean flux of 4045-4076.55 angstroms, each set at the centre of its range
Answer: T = -0.09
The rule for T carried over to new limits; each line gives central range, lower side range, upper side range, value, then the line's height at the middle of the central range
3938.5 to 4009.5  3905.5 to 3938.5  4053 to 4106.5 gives -0.065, 11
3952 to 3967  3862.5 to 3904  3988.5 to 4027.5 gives 0.347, 13.8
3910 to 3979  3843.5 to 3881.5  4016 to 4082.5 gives 0.339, 12.9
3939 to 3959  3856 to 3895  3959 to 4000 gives 0.209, 12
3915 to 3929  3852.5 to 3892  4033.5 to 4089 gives 0.296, 12.7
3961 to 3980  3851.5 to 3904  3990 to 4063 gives 0.290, 13.6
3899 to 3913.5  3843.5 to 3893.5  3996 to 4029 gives 0.120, 12.1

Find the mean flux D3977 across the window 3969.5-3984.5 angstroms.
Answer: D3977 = 11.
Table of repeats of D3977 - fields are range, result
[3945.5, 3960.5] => 10.2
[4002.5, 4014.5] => 14.8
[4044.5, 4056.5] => 14.7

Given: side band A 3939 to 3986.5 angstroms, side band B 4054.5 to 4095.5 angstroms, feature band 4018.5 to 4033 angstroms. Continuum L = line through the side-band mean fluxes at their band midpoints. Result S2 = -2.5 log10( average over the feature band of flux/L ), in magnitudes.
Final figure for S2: -0.08 mag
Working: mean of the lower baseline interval 10.4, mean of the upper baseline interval 15.4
